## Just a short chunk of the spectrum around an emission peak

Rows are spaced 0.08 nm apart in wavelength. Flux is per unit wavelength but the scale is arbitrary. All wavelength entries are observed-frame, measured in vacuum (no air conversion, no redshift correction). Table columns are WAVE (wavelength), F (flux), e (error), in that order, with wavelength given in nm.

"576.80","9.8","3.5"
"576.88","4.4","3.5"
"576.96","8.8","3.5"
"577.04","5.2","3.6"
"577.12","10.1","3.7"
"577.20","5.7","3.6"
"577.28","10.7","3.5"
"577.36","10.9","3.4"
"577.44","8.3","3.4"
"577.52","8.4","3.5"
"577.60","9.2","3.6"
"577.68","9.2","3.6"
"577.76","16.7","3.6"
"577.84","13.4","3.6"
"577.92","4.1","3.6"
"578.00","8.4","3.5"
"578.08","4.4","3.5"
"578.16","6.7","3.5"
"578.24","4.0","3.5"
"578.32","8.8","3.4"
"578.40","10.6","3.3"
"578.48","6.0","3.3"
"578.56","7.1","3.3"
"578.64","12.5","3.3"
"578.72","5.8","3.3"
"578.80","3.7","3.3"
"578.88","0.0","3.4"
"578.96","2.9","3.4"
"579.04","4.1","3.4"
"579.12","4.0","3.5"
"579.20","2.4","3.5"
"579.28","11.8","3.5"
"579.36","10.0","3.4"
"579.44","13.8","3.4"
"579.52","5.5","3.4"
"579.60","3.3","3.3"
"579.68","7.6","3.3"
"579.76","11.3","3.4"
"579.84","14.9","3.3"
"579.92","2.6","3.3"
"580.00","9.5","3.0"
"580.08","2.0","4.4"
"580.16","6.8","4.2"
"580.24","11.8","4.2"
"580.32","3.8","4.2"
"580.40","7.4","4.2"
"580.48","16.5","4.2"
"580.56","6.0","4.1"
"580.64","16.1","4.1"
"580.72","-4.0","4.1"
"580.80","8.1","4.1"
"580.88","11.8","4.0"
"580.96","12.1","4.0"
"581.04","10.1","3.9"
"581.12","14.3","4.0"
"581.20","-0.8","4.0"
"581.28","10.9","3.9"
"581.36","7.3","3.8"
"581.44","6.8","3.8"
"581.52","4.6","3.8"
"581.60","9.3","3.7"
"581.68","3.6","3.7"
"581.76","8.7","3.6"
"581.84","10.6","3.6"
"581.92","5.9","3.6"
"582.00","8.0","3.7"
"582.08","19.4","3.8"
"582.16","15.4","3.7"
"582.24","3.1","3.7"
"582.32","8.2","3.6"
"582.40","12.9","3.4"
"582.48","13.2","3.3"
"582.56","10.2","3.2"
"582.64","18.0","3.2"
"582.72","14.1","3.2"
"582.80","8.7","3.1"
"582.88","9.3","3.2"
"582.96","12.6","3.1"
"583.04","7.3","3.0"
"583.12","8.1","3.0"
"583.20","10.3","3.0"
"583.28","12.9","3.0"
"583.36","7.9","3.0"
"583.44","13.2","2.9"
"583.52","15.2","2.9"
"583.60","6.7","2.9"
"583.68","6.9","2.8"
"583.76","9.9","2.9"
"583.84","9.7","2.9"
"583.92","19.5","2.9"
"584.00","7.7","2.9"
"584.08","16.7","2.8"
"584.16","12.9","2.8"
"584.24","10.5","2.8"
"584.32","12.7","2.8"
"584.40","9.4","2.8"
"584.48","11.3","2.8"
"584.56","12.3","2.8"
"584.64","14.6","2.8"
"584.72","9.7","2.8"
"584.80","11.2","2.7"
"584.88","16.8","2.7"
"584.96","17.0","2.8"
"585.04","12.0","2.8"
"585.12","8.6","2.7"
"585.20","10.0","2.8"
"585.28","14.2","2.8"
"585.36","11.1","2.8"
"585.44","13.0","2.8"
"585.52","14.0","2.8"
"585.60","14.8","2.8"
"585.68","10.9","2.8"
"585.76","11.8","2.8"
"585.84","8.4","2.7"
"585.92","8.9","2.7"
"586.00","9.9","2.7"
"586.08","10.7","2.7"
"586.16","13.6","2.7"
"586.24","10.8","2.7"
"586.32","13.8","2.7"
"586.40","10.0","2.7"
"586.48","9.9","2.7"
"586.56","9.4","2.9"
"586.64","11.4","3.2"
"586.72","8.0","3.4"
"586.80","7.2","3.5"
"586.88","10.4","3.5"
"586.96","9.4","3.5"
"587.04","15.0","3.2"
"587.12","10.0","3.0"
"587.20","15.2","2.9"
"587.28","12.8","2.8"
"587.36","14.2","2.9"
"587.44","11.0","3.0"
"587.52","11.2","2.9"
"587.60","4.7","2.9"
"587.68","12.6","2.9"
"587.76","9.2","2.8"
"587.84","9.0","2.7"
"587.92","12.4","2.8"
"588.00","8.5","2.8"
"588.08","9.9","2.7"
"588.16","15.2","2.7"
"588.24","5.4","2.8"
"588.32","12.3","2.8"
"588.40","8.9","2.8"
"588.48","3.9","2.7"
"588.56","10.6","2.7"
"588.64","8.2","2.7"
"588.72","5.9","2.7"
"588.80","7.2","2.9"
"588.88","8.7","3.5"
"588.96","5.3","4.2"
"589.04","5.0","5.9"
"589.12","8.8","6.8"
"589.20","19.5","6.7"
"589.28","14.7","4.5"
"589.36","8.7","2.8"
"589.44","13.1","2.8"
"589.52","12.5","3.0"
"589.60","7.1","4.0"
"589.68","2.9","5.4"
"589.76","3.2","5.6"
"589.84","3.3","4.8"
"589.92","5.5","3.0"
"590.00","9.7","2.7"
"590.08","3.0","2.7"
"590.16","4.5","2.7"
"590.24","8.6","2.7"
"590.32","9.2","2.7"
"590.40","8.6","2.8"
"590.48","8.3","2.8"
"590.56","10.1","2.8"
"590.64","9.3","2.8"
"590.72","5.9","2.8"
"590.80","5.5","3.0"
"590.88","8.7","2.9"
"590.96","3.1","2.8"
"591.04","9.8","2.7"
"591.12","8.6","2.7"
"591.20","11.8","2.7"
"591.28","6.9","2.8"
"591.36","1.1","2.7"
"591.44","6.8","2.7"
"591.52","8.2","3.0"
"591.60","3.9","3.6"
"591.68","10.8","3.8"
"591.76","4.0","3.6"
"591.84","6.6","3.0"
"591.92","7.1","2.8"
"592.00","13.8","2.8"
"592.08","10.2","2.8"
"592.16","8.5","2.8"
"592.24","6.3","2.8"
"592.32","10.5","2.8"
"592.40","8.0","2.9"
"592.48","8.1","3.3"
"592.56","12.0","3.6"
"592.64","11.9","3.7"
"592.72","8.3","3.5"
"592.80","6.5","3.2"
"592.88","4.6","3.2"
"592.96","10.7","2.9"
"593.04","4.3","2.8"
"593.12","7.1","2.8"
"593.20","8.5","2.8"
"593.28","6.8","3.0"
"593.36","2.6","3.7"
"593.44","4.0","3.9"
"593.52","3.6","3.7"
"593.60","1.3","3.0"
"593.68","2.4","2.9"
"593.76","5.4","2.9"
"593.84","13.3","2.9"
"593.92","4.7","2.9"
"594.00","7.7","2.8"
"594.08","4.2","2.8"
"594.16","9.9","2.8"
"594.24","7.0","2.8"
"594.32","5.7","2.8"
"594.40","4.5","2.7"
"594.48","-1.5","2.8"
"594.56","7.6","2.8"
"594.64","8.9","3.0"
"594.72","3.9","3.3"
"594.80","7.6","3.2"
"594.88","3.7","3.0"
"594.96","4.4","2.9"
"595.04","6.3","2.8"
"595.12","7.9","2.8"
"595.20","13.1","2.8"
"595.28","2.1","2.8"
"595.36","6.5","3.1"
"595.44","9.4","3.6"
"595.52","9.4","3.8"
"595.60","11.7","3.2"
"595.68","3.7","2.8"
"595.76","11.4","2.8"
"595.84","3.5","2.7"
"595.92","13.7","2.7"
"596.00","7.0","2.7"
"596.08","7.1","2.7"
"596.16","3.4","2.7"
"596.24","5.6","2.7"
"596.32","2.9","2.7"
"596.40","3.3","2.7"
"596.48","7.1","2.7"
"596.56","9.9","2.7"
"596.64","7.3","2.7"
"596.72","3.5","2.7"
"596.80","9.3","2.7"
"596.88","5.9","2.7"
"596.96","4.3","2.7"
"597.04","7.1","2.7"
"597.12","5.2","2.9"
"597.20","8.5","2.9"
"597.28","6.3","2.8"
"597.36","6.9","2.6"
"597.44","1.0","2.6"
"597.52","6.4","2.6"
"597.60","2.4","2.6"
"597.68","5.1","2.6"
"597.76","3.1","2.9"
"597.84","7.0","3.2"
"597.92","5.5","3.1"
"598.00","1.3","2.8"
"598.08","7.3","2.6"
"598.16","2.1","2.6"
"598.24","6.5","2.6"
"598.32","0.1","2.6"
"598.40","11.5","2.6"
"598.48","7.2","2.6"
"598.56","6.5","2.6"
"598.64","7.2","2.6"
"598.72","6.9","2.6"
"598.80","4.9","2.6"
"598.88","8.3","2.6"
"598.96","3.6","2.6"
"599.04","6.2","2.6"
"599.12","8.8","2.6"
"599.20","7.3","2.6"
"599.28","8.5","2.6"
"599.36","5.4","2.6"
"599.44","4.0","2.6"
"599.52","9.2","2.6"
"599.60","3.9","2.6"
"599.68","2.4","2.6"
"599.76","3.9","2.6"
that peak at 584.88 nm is C III]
